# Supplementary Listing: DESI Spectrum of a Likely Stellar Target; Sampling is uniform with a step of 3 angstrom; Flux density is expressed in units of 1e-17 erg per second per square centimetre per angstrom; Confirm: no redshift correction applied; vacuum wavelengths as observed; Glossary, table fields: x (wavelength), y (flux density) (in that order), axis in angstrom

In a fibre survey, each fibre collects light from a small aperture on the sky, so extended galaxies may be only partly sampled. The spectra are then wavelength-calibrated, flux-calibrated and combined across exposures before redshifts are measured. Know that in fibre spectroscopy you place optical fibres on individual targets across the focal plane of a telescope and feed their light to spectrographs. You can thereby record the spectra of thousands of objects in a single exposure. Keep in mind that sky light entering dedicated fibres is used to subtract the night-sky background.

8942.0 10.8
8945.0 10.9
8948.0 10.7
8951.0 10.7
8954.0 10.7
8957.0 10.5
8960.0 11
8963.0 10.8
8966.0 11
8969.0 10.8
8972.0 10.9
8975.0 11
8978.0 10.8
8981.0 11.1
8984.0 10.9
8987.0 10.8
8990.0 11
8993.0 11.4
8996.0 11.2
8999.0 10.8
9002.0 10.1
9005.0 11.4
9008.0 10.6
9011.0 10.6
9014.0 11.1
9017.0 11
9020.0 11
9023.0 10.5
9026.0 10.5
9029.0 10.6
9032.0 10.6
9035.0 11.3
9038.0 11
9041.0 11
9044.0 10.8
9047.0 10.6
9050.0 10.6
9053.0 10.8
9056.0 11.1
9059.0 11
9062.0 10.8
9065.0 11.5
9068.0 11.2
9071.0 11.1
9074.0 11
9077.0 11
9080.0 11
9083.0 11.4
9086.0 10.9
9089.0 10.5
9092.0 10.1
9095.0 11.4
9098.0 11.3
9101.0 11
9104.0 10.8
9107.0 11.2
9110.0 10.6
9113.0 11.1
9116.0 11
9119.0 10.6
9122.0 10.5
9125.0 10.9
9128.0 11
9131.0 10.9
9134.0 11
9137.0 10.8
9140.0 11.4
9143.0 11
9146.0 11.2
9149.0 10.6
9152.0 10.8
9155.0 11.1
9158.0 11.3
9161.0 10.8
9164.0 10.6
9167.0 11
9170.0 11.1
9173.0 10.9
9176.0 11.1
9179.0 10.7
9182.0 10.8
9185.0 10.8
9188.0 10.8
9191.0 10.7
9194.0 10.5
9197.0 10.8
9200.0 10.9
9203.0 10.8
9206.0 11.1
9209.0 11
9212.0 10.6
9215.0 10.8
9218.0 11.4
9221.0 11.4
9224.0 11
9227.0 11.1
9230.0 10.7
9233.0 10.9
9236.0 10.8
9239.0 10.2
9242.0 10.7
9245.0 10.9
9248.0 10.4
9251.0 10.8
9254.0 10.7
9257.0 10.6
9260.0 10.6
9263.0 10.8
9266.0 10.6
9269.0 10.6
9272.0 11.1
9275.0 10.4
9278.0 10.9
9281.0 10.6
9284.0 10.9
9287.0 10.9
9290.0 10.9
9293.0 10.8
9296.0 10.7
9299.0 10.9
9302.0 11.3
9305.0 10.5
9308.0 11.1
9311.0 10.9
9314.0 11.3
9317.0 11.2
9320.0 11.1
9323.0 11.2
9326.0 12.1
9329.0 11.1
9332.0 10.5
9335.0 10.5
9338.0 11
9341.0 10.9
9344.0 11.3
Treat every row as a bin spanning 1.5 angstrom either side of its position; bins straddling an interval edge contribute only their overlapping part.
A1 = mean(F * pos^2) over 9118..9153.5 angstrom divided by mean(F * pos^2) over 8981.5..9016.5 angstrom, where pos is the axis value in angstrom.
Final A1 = 1.0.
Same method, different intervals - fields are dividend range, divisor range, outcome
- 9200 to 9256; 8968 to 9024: 1.05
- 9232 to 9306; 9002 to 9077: 1.04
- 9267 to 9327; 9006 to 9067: 1.07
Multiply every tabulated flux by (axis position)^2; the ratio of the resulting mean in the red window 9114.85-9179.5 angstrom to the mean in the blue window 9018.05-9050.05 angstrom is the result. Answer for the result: 1.0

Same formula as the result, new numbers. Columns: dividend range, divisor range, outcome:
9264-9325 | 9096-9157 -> 1.03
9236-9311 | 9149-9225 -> 1.00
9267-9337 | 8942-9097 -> 1.07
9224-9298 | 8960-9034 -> 1.05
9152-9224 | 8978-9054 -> 1.04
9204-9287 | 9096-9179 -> 1.01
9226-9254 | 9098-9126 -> 1.01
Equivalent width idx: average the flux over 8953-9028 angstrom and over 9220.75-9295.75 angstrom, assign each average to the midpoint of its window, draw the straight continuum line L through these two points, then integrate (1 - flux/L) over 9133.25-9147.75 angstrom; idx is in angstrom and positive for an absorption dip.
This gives -0.4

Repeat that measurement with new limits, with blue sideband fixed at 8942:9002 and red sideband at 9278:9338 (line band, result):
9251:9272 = 0.5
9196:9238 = 0.0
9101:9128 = 0.1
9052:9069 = -0.3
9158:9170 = 0.0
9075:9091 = 0.0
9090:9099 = 0.0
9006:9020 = 0.0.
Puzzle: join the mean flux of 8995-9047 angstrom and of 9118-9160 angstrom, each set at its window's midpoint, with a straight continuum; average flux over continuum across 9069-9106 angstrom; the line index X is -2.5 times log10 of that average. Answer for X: -0.008 mag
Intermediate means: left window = 10.8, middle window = 11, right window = 10.9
